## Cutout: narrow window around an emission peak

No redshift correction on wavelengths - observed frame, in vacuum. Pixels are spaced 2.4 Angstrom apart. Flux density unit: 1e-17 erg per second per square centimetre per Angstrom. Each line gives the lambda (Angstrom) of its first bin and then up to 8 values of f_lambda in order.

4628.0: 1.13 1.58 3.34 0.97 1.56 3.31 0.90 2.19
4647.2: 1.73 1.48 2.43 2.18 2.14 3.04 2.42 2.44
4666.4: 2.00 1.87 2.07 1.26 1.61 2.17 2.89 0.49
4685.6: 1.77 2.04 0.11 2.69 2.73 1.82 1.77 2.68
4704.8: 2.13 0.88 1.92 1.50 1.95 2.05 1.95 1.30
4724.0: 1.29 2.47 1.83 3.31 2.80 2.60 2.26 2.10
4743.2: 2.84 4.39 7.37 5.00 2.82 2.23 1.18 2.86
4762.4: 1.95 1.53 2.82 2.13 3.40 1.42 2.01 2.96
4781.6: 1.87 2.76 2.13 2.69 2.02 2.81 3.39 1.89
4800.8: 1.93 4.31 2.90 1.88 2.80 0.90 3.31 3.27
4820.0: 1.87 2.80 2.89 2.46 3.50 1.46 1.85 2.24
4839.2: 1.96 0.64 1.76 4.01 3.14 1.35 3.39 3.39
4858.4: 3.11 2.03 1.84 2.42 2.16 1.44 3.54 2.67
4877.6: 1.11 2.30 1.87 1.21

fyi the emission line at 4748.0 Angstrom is [O II]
